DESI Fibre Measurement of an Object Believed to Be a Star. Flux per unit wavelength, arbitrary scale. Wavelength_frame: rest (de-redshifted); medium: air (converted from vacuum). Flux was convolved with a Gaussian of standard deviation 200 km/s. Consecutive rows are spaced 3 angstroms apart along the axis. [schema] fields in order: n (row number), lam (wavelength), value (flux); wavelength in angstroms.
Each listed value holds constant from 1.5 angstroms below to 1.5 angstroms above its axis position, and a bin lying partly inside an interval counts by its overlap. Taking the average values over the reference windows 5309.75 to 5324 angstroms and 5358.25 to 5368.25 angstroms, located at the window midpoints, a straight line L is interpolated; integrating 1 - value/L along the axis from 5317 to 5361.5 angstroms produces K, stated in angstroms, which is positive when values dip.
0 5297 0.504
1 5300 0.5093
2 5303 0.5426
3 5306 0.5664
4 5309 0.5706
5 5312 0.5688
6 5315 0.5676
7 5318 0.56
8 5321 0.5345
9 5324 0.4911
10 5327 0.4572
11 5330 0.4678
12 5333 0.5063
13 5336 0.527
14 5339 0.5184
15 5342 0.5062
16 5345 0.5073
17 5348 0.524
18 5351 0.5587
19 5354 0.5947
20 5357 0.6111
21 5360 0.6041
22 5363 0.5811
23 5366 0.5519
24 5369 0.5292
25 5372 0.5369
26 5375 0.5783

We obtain 2.6 angstroms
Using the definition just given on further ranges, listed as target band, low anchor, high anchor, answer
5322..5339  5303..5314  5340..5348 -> 1.2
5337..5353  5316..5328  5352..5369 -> 0.9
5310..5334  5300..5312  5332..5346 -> 0.7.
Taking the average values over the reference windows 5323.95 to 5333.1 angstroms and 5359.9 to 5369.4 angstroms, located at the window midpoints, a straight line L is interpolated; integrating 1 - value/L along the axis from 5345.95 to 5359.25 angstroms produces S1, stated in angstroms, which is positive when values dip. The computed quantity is -0.9 angstroms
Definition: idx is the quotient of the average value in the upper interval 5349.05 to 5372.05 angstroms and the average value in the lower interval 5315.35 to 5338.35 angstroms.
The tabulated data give 1.12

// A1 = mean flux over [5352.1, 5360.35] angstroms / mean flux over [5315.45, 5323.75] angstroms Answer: 1.1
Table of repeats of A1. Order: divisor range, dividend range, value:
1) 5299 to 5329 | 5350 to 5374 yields 1.07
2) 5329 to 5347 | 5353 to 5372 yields 1.13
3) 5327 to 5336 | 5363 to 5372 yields 1.12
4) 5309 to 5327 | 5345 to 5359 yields 1.05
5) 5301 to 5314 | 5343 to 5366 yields 1.01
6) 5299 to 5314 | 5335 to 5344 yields 0.93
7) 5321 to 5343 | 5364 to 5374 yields 1.09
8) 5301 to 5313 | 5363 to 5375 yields 0.98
